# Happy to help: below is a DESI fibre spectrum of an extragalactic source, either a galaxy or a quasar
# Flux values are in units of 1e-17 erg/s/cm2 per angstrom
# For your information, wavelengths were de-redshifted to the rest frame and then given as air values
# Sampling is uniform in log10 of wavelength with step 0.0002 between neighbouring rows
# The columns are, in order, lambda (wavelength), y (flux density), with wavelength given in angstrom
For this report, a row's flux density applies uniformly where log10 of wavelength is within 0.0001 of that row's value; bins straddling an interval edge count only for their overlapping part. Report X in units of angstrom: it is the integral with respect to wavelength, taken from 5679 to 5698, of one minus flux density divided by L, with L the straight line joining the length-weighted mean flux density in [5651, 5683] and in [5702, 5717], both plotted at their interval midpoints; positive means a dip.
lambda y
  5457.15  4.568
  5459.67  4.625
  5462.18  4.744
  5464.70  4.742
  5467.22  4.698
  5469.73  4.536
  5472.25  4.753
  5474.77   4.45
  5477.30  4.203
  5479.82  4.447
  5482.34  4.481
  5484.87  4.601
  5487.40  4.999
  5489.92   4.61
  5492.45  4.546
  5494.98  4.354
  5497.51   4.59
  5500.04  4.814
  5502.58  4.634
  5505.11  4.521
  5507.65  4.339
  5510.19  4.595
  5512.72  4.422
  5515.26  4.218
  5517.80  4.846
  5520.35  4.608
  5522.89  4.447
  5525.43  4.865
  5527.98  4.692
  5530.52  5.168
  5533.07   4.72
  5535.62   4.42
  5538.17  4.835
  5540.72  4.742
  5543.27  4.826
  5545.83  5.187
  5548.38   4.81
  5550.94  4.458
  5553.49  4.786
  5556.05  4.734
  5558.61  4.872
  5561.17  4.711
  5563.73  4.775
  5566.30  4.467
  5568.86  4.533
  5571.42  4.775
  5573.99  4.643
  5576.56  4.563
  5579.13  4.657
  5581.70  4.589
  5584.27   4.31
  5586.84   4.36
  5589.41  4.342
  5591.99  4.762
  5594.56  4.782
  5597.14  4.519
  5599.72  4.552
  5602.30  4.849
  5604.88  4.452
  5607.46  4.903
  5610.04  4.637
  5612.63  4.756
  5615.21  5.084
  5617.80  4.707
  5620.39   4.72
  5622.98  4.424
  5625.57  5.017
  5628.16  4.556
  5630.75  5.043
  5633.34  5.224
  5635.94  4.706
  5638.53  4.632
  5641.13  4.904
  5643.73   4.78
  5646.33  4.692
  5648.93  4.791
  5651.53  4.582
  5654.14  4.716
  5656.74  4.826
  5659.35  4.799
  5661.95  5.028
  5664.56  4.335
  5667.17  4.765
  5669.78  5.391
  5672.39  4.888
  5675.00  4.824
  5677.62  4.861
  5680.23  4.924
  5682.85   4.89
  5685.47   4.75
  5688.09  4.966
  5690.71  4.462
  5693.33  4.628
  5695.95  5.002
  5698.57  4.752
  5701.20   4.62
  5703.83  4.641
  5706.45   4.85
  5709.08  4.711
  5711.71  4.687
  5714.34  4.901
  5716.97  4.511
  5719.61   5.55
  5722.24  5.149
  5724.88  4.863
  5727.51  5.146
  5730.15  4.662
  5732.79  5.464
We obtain -0.1 angstrom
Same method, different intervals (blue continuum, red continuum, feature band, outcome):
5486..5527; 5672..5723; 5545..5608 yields 0.3 angstrom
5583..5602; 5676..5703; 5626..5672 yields -1.3 angstrom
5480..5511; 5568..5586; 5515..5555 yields -1.4 angstrom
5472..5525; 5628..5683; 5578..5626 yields 0.9 angstrom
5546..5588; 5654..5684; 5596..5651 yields 0.1 angstrom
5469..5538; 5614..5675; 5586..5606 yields 0.6 angstrom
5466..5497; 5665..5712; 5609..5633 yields -0.3 angstrom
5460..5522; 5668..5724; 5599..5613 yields 0.1 angstrom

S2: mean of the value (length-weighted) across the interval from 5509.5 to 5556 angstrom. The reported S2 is 4.71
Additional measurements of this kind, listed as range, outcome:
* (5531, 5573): 4.74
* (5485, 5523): 4.57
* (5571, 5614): 4.61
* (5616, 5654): 4.77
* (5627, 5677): 4.82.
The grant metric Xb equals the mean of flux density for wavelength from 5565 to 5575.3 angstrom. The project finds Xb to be 4.6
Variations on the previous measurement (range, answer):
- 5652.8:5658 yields 4.77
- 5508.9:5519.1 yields 4.52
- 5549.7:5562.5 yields 4.72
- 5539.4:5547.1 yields 4.92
